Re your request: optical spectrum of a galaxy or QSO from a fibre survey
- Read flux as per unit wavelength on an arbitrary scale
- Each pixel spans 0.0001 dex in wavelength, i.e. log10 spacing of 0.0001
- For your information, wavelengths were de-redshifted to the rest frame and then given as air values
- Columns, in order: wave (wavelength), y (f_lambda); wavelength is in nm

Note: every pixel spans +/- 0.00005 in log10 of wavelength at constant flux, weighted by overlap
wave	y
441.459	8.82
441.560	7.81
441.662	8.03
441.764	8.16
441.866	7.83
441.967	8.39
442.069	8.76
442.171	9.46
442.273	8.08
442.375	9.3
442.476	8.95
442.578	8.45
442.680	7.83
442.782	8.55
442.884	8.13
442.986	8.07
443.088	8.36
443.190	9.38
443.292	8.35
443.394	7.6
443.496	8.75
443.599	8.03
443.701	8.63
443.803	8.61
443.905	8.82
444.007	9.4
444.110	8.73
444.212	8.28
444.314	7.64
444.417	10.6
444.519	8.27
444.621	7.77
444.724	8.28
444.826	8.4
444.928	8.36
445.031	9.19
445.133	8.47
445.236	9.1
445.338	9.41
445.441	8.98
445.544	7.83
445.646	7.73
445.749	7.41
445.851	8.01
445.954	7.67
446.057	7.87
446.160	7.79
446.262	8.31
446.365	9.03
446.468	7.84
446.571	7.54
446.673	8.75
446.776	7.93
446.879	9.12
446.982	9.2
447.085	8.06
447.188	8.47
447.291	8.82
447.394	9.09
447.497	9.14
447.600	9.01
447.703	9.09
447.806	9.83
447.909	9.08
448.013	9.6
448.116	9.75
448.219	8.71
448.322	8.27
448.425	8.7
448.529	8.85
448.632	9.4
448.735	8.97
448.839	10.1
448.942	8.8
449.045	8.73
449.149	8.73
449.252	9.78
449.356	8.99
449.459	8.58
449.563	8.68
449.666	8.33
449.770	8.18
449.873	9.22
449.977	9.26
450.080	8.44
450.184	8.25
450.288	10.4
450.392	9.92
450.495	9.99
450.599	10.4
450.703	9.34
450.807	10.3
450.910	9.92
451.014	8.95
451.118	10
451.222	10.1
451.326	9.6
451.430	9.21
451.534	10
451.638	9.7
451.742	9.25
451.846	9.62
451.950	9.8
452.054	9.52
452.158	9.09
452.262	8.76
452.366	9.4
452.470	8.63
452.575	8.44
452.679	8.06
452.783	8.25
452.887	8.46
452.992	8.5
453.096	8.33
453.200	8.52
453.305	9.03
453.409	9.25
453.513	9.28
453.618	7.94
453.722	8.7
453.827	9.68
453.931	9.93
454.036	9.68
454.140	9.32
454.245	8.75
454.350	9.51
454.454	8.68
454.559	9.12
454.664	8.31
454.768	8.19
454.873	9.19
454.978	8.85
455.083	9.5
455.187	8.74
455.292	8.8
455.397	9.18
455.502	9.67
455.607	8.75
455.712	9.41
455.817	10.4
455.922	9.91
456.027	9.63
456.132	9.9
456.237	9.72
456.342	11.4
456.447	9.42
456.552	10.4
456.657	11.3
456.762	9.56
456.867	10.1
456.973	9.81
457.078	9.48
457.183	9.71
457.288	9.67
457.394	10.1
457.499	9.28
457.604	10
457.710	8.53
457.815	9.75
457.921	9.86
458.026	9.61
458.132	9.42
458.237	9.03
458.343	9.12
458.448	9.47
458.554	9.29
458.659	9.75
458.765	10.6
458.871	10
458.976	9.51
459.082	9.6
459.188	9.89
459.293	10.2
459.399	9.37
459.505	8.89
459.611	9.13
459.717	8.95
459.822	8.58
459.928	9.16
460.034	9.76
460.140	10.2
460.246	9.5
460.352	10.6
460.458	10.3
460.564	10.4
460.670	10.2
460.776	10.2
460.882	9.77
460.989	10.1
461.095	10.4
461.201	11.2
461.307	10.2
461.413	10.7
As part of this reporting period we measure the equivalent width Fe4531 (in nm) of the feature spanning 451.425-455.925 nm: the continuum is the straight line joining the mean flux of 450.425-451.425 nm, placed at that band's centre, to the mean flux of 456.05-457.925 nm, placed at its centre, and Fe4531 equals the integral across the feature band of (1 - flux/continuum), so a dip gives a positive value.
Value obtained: 0.36 nm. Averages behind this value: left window 9.82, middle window 9.06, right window 9.88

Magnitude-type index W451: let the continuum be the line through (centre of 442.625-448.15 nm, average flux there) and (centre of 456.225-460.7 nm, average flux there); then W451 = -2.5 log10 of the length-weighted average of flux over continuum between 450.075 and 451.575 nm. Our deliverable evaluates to -0.07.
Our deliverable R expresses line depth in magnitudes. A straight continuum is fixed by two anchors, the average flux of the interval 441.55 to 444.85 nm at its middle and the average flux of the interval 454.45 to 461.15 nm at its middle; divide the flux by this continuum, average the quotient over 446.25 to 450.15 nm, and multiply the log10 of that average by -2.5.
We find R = 0.00 mag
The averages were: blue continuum 8.48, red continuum 9.62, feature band 8.85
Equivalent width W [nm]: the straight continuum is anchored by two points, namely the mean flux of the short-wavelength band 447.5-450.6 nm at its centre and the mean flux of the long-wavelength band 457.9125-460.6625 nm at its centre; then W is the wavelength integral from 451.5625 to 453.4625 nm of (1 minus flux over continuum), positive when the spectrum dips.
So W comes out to 0.07 nm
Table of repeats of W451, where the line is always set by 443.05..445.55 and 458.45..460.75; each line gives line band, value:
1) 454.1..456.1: 0.028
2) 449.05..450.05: 0.018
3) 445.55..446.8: 0.099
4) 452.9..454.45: 0.034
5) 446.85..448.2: -0.028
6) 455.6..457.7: -0.044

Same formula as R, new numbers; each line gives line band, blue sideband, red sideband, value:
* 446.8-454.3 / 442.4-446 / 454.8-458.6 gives -0.01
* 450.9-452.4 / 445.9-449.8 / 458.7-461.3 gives -0.05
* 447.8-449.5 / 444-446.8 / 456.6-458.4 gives -0.05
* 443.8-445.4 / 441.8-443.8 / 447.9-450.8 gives -0.01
